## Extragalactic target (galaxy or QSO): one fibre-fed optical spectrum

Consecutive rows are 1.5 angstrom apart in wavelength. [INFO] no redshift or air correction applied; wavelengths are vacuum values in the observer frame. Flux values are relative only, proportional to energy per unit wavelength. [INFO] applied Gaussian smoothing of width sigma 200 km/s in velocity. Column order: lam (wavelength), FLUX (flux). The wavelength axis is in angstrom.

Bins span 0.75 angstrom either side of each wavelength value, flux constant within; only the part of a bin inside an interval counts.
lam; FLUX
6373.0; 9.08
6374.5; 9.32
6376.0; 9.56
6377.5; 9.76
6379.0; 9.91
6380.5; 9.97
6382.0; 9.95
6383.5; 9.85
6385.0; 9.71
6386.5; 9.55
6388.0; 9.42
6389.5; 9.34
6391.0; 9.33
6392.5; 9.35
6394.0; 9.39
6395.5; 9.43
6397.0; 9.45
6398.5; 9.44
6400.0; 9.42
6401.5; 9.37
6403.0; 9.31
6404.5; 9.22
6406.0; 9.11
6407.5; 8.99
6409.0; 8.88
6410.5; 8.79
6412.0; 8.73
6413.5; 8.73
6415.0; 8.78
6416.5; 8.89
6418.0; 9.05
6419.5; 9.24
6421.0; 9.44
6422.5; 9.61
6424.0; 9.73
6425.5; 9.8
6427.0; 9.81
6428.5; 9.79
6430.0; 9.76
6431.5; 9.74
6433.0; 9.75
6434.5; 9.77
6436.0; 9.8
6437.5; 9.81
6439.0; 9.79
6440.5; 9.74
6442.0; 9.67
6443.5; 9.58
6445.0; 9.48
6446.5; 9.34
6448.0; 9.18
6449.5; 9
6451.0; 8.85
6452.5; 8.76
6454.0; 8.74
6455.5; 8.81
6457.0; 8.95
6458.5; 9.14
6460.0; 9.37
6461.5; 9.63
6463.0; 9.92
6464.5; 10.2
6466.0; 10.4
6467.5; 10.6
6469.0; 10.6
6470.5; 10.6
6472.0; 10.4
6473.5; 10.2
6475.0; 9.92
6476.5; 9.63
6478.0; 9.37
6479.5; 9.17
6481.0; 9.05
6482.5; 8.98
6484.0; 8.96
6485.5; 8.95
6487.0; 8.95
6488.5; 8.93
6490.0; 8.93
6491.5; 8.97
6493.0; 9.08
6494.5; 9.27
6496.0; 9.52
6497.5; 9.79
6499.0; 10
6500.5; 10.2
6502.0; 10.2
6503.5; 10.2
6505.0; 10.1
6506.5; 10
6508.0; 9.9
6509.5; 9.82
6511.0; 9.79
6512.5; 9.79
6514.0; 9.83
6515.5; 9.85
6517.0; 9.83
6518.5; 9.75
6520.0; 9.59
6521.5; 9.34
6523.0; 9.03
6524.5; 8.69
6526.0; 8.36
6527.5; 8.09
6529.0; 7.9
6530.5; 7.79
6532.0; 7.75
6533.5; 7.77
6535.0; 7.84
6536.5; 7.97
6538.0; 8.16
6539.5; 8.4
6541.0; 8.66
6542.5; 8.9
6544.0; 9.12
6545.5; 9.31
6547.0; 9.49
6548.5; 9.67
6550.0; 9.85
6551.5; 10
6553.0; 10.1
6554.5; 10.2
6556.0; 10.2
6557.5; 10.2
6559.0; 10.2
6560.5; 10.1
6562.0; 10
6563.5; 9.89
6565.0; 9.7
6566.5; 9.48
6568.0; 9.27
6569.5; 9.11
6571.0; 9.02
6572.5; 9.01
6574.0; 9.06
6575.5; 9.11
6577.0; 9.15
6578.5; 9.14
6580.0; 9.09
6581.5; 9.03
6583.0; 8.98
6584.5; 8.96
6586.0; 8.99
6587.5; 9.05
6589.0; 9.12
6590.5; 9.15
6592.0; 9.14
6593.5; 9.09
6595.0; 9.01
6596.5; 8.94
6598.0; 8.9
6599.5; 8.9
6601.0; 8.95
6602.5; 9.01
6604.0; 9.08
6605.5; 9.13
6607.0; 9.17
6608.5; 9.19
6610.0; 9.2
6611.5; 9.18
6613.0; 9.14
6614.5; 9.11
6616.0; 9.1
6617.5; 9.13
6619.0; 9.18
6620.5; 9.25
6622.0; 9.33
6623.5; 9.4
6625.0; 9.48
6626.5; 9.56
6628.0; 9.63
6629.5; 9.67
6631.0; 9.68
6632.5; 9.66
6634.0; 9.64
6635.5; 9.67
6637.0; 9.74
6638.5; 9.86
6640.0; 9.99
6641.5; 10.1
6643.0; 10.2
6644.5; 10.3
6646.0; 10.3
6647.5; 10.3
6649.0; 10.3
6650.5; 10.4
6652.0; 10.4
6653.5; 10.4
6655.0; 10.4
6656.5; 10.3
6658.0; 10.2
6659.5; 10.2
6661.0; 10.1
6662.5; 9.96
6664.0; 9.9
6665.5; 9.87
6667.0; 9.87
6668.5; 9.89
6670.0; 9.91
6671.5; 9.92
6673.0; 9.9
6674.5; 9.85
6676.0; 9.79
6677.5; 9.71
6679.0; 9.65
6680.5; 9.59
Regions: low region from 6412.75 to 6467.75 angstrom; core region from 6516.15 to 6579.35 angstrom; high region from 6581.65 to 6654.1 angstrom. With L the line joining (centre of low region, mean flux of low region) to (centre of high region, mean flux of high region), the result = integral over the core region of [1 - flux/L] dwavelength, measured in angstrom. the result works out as 2.07 angstrom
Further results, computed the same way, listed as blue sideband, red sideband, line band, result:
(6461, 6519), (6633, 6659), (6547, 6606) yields 3.5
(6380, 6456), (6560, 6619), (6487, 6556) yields 0.1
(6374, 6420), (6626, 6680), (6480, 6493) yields 0.8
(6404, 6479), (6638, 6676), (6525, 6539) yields 2.5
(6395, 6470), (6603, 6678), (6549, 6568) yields -0.7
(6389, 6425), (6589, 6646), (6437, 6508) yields -2.2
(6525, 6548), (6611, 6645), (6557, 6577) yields -1.7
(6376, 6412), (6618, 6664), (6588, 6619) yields 2.4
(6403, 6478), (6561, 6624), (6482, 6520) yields -0.9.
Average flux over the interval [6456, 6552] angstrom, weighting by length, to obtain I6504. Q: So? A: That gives 9.35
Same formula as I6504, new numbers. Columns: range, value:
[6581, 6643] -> 9.29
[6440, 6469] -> 9.47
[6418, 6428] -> 9.57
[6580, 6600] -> 9.02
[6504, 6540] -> 8.99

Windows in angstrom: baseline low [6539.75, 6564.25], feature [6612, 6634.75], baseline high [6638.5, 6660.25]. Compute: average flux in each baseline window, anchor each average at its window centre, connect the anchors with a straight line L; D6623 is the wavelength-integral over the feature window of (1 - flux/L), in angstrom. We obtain 1.6 angstrom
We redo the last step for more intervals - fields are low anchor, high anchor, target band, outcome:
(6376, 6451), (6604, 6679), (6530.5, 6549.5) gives 2.1 angstrom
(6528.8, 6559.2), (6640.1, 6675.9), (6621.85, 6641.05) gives 0.4 angstrom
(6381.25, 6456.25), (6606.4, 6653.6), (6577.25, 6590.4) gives 0.8 angstrom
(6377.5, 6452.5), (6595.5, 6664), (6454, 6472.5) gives -0.7 angstrom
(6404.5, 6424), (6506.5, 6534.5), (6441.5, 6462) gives -0.2 angstrom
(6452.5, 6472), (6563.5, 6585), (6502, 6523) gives -0.7 angstrom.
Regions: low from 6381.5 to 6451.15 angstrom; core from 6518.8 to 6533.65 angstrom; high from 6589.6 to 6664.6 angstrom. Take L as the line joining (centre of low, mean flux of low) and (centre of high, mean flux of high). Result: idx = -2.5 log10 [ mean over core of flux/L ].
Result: 0.12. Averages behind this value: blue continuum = 9.41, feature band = 8.5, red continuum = 9.6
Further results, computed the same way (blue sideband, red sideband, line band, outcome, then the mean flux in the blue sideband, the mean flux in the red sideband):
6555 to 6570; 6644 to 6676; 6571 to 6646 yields 0.07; 9.83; 10.1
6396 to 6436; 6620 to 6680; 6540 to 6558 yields 0.01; 9.34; 9.92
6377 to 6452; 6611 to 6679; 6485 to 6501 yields 0.03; 9.43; 9.82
